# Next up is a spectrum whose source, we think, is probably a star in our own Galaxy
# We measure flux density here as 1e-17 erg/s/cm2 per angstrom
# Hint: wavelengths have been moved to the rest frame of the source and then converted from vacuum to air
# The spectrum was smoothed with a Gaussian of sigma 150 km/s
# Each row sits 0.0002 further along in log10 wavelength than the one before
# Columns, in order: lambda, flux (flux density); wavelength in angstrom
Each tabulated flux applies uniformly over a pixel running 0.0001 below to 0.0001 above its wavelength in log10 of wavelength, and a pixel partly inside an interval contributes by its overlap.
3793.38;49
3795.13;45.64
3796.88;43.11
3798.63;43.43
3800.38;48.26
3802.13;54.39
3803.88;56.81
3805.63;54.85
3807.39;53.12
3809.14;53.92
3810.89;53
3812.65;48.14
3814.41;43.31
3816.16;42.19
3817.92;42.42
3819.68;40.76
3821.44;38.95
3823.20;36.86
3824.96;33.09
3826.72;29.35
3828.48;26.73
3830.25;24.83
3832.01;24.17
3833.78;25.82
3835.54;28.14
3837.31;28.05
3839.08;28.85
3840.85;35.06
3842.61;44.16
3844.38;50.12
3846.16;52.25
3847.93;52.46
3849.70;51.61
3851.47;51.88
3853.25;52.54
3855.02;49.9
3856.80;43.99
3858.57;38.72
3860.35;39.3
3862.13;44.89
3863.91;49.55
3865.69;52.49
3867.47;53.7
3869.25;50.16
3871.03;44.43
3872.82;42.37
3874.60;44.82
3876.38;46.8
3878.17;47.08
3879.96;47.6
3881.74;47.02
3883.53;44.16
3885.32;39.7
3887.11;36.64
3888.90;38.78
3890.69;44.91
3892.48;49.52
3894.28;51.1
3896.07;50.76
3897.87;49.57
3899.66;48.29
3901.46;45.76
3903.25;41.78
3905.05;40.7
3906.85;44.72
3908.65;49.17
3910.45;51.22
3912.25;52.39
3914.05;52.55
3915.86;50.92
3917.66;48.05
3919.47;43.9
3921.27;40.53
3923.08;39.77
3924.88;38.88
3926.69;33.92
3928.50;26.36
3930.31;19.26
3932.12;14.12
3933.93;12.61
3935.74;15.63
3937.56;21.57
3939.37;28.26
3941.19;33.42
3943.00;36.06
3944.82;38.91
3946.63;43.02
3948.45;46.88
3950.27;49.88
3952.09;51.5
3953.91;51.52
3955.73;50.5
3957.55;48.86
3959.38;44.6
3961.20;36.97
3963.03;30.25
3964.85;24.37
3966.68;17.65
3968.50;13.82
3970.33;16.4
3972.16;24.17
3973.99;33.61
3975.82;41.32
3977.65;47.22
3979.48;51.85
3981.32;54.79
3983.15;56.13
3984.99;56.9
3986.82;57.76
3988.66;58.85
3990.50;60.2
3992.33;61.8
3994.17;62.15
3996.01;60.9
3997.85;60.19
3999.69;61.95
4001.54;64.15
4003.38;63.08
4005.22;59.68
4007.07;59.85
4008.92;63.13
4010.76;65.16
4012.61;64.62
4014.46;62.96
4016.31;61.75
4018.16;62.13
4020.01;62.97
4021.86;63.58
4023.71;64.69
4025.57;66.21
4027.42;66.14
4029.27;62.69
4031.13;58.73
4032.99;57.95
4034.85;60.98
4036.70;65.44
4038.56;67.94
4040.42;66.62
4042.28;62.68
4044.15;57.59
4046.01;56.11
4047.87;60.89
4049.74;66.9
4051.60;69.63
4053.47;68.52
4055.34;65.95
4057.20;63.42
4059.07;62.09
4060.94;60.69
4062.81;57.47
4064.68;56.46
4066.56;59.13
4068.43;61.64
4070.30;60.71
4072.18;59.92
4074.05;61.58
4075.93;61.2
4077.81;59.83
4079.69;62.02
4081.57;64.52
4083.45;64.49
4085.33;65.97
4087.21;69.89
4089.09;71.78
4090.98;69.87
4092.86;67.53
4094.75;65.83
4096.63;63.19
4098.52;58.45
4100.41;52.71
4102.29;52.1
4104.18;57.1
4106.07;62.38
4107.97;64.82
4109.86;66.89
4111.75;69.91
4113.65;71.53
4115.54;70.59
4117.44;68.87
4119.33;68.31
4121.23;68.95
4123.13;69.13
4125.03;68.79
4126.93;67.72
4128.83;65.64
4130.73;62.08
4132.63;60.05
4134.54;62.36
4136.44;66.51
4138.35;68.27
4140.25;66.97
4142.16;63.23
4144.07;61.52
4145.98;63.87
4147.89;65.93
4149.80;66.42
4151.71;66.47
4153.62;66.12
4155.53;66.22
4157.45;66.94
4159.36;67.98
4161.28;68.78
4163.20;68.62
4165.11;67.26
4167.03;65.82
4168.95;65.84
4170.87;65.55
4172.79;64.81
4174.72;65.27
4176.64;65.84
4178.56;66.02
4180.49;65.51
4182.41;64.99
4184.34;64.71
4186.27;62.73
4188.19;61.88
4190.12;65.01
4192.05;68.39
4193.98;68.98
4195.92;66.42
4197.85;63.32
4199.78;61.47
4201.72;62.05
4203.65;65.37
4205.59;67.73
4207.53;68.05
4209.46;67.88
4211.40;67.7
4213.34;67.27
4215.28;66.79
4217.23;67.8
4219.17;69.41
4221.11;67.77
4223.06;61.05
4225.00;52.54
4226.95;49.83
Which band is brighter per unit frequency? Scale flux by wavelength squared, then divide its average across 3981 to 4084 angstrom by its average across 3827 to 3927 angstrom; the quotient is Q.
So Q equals 1.53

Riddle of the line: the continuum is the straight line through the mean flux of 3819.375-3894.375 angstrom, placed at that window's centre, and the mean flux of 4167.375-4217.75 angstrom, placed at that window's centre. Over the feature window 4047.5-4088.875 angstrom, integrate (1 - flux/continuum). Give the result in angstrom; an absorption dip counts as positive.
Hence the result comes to -4.53 angstrom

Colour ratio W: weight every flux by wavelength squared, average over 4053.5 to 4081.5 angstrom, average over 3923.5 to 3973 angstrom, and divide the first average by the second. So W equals 2.0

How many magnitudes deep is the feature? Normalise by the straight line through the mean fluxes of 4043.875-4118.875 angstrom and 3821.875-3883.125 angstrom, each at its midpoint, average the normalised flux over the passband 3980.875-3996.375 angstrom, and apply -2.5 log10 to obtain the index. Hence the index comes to -0.08 mag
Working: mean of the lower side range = 41.8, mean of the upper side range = 63.3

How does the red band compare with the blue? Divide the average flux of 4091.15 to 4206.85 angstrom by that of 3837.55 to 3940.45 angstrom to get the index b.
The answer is 1.54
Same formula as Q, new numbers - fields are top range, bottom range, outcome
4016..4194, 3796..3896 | 1.68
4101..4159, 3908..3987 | 1.87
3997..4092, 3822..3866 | 1.76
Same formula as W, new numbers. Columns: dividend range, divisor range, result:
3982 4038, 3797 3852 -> 1.63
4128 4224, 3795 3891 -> 1.79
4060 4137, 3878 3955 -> 1.71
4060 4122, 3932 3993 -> 1.71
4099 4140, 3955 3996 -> 1.60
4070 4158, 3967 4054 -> 1.19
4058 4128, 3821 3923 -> 1.64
